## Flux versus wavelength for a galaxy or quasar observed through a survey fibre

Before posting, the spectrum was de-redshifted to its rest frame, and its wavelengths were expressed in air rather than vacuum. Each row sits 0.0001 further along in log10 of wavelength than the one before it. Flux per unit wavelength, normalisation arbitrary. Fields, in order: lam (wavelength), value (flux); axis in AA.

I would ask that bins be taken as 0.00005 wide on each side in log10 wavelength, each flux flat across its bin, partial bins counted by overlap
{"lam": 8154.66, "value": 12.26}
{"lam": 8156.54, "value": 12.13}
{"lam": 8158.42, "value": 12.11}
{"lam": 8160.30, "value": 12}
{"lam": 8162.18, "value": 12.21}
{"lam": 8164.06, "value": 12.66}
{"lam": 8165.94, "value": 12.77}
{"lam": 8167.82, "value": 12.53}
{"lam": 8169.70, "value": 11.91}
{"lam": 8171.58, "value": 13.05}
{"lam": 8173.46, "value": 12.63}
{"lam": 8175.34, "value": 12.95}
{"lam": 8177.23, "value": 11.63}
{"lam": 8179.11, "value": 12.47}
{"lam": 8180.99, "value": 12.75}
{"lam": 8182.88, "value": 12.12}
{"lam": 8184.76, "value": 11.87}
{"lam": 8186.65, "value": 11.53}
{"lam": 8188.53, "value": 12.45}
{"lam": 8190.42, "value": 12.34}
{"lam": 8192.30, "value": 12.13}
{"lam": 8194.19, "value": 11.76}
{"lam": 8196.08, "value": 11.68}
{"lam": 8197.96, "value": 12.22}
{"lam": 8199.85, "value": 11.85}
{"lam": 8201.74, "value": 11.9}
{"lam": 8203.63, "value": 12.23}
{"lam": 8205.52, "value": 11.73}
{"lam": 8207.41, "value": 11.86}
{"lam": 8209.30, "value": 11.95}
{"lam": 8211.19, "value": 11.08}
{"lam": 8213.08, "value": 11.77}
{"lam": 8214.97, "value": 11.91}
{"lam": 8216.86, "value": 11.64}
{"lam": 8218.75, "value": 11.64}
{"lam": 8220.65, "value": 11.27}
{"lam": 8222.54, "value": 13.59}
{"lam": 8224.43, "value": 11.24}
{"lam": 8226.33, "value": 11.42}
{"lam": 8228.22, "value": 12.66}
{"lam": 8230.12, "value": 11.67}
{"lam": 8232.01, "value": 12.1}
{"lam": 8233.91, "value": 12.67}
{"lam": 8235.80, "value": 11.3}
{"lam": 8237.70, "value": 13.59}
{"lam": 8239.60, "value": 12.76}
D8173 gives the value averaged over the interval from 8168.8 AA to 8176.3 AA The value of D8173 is 12.6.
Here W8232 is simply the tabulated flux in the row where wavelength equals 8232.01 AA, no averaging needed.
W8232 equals 12.1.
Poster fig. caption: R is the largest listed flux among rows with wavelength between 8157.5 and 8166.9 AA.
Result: 12.77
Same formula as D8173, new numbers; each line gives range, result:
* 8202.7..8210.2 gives 11.9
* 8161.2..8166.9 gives 12.5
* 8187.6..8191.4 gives 12.4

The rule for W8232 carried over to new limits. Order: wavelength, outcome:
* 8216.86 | 11.64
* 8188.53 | 12.45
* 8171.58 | 13.05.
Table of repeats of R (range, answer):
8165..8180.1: 13.05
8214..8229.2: 13.59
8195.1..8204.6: 12.23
